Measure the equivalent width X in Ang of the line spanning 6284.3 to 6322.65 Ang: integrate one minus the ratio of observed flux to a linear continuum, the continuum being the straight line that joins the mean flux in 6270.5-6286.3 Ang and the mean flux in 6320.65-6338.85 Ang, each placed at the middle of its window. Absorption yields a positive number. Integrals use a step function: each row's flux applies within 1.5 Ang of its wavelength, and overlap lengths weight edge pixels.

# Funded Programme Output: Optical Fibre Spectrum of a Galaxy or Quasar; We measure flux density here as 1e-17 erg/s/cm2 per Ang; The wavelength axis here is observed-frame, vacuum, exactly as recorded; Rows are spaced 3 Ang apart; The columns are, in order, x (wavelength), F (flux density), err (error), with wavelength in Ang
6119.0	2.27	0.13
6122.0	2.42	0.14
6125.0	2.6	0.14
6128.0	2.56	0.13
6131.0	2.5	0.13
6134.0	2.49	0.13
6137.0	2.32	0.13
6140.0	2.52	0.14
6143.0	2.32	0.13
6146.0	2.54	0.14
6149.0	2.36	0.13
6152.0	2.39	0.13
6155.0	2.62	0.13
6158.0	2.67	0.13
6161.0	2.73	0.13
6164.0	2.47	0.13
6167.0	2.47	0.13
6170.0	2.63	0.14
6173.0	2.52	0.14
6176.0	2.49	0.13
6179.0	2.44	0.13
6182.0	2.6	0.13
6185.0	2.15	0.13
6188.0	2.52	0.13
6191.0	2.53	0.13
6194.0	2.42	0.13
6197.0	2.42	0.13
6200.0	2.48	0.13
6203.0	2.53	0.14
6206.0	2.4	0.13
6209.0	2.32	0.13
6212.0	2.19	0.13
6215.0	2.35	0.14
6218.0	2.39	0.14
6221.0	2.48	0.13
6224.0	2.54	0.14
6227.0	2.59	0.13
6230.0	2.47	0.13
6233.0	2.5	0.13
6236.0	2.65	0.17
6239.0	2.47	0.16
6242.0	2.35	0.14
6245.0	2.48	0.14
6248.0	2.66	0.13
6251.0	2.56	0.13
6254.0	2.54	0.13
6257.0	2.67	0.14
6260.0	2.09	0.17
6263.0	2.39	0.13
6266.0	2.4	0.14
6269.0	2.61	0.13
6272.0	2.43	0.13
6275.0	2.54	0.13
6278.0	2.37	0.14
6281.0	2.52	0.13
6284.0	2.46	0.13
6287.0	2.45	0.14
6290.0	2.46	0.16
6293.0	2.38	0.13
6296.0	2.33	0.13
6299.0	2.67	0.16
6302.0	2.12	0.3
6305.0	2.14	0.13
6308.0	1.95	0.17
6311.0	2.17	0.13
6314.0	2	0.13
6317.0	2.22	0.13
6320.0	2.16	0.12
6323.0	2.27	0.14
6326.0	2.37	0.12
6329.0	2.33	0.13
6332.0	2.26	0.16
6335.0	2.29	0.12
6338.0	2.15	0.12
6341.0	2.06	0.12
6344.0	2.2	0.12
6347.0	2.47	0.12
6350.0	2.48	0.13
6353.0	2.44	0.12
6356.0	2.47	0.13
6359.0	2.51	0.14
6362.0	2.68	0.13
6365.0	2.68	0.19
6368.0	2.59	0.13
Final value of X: 1.8 Ang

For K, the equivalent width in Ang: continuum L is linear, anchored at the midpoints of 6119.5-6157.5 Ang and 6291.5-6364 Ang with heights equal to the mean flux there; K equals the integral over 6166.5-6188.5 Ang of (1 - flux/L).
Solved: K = -0.4 Ang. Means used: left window 2.47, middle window 2.48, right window 2.3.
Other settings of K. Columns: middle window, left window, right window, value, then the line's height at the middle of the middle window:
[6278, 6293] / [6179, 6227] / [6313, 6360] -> -0.69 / 2.34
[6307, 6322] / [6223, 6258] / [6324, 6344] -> 1.25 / 2.3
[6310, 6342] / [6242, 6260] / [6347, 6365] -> 3.99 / 2.52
